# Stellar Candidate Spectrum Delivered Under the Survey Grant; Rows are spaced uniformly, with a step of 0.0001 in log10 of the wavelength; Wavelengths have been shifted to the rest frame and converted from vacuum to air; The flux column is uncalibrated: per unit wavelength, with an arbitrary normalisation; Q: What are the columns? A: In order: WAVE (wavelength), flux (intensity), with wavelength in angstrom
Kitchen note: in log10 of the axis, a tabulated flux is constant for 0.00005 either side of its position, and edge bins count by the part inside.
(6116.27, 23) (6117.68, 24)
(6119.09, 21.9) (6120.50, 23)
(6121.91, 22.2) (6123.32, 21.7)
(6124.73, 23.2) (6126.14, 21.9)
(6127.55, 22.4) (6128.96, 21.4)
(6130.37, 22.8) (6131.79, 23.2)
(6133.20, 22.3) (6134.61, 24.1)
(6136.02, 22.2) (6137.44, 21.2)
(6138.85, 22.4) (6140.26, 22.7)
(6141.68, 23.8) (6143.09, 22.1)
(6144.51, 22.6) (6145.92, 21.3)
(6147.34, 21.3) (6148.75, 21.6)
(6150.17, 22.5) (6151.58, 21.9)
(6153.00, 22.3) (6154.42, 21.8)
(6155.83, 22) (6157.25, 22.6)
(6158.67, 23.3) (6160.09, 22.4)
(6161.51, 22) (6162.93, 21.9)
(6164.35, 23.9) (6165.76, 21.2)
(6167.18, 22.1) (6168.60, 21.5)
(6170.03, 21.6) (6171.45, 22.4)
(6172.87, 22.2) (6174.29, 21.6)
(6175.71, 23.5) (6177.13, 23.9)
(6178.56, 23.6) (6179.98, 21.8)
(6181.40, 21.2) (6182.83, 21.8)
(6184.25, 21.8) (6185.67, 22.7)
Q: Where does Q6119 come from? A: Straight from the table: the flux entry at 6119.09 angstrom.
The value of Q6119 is 21.9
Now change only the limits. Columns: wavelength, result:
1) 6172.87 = 22.2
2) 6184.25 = 21.8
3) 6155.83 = 22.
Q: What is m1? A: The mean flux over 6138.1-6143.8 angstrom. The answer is 22.7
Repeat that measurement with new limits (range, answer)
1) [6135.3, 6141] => 22.1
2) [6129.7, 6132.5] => 23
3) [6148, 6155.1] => 22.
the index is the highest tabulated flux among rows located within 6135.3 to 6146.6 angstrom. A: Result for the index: 23.8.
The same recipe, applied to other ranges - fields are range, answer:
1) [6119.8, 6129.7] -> 23.2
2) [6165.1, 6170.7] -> 22.1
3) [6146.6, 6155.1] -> 22.5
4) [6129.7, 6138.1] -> 24.1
